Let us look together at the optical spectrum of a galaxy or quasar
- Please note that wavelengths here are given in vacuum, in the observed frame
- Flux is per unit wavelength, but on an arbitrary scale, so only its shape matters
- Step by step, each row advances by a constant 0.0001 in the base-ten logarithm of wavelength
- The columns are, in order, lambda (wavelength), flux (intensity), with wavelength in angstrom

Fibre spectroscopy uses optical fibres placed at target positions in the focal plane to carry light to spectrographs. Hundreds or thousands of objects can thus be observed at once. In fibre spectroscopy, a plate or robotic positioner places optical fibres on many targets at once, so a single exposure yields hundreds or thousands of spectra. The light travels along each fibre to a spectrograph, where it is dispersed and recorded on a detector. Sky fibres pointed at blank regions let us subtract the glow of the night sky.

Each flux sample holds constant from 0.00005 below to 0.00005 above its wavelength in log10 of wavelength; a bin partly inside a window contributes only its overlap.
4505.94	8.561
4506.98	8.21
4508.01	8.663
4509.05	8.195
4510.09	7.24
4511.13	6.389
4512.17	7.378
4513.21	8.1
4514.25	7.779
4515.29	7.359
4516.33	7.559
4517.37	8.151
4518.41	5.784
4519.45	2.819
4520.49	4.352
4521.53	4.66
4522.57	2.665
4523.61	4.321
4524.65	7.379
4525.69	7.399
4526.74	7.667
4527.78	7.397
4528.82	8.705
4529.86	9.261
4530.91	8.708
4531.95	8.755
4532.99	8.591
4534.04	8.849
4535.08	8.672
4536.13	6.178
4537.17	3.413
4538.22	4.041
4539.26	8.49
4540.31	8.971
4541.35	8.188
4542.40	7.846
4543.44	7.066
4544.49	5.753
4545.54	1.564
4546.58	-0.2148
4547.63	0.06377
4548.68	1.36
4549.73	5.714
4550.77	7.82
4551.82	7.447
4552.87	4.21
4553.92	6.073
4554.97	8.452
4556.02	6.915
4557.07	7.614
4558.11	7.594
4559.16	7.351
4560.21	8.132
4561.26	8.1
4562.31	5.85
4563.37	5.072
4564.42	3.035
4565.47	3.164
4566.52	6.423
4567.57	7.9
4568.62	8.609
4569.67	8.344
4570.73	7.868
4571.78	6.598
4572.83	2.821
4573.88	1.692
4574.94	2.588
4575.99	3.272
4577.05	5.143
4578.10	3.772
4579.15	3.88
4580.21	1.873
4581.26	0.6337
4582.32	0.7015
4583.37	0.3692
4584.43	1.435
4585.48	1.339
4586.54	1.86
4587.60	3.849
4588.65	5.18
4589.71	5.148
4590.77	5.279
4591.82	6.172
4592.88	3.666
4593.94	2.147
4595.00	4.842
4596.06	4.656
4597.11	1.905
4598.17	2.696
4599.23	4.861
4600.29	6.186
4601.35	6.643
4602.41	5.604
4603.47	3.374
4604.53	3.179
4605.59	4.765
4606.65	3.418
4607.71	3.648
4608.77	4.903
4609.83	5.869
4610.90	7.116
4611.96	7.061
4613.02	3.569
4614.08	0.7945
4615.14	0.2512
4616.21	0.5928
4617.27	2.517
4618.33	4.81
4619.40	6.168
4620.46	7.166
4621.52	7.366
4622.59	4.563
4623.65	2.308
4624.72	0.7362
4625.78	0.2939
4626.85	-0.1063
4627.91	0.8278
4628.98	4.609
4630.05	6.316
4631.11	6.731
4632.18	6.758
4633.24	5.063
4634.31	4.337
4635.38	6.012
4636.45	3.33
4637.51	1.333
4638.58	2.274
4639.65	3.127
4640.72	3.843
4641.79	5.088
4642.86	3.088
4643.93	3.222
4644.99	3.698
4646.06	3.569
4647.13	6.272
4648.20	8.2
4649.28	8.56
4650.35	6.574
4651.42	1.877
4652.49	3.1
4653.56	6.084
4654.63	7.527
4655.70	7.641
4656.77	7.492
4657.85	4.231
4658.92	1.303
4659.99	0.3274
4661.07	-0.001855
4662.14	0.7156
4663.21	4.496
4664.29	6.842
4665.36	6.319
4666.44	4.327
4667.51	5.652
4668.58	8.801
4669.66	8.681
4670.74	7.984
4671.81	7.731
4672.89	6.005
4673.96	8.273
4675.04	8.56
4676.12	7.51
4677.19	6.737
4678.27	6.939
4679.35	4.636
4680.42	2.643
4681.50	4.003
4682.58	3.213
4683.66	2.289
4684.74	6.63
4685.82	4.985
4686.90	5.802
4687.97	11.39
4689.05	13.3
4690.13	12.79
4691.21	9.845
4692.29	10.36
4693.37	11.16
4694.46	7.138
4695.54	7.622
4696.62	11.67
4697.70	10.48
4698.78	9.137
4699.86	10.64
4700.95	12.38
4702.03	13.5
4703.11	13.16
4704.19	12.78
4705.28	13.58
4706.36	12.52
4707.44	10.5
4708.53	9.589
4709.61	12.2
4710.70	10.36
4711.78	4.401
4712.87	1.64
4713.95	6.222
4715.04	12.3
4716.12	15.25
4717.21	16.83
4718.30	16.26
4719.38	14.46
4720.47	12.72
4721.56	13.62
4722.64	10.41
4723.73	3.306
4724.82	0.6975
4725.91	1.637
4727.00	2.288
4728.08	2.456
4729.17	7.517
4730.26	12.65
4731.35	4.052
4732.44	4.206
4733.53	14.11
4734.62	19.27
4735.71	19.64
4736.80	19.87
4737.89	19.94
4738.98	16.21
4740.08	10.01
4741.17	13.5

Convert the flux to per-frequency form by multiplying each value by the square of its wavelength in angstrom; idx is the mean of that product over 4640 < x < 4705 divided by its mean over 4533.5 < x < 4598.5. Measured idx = 1.46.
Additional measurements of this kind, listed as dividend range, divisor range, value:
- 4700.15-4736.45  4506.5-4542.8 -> 1.57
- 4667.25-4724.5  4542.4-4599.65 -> 2.14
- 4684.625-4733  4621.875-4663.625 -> 2.44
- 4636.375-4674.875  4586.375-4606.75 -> 1.18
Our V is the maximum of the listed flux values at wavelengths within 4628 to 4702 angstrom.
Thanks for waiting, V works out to 13.3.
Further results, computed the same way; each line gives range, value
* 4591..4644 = 7.366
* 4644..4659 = 8.56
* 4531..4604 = 8.971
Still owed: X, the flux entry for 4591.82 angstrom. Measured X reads 6.172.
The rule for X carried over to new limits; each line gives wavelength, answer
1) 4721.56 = 13.62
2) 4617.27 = 2.517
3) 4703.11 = 13.16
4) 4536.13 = 6.178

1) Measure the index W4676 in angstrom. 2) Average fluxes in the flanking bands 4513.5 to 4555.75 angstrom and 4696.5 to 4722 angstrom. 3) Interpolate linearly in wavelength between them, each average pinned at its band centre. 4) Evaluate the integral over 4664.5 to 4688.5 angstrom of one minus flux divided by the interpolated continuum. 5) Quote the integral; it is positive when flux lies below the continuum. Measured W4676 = 9.53 angstrom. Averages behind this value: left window 6.24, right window 11.5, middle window 6.33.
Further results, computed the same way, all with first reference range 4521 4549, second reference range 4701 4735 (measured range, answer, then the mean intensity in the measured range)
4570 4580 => 4.0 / 4.19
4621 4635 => 7.3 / 3.85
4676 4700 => 3.7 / 7.83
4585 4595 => 4.6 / 3.91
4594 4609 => 6.5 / 4.26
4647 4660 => 4.6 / 5.49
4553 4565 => 0.0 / 6.64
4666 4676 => 1.7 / 7.37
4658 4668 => 6.2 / 3.36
